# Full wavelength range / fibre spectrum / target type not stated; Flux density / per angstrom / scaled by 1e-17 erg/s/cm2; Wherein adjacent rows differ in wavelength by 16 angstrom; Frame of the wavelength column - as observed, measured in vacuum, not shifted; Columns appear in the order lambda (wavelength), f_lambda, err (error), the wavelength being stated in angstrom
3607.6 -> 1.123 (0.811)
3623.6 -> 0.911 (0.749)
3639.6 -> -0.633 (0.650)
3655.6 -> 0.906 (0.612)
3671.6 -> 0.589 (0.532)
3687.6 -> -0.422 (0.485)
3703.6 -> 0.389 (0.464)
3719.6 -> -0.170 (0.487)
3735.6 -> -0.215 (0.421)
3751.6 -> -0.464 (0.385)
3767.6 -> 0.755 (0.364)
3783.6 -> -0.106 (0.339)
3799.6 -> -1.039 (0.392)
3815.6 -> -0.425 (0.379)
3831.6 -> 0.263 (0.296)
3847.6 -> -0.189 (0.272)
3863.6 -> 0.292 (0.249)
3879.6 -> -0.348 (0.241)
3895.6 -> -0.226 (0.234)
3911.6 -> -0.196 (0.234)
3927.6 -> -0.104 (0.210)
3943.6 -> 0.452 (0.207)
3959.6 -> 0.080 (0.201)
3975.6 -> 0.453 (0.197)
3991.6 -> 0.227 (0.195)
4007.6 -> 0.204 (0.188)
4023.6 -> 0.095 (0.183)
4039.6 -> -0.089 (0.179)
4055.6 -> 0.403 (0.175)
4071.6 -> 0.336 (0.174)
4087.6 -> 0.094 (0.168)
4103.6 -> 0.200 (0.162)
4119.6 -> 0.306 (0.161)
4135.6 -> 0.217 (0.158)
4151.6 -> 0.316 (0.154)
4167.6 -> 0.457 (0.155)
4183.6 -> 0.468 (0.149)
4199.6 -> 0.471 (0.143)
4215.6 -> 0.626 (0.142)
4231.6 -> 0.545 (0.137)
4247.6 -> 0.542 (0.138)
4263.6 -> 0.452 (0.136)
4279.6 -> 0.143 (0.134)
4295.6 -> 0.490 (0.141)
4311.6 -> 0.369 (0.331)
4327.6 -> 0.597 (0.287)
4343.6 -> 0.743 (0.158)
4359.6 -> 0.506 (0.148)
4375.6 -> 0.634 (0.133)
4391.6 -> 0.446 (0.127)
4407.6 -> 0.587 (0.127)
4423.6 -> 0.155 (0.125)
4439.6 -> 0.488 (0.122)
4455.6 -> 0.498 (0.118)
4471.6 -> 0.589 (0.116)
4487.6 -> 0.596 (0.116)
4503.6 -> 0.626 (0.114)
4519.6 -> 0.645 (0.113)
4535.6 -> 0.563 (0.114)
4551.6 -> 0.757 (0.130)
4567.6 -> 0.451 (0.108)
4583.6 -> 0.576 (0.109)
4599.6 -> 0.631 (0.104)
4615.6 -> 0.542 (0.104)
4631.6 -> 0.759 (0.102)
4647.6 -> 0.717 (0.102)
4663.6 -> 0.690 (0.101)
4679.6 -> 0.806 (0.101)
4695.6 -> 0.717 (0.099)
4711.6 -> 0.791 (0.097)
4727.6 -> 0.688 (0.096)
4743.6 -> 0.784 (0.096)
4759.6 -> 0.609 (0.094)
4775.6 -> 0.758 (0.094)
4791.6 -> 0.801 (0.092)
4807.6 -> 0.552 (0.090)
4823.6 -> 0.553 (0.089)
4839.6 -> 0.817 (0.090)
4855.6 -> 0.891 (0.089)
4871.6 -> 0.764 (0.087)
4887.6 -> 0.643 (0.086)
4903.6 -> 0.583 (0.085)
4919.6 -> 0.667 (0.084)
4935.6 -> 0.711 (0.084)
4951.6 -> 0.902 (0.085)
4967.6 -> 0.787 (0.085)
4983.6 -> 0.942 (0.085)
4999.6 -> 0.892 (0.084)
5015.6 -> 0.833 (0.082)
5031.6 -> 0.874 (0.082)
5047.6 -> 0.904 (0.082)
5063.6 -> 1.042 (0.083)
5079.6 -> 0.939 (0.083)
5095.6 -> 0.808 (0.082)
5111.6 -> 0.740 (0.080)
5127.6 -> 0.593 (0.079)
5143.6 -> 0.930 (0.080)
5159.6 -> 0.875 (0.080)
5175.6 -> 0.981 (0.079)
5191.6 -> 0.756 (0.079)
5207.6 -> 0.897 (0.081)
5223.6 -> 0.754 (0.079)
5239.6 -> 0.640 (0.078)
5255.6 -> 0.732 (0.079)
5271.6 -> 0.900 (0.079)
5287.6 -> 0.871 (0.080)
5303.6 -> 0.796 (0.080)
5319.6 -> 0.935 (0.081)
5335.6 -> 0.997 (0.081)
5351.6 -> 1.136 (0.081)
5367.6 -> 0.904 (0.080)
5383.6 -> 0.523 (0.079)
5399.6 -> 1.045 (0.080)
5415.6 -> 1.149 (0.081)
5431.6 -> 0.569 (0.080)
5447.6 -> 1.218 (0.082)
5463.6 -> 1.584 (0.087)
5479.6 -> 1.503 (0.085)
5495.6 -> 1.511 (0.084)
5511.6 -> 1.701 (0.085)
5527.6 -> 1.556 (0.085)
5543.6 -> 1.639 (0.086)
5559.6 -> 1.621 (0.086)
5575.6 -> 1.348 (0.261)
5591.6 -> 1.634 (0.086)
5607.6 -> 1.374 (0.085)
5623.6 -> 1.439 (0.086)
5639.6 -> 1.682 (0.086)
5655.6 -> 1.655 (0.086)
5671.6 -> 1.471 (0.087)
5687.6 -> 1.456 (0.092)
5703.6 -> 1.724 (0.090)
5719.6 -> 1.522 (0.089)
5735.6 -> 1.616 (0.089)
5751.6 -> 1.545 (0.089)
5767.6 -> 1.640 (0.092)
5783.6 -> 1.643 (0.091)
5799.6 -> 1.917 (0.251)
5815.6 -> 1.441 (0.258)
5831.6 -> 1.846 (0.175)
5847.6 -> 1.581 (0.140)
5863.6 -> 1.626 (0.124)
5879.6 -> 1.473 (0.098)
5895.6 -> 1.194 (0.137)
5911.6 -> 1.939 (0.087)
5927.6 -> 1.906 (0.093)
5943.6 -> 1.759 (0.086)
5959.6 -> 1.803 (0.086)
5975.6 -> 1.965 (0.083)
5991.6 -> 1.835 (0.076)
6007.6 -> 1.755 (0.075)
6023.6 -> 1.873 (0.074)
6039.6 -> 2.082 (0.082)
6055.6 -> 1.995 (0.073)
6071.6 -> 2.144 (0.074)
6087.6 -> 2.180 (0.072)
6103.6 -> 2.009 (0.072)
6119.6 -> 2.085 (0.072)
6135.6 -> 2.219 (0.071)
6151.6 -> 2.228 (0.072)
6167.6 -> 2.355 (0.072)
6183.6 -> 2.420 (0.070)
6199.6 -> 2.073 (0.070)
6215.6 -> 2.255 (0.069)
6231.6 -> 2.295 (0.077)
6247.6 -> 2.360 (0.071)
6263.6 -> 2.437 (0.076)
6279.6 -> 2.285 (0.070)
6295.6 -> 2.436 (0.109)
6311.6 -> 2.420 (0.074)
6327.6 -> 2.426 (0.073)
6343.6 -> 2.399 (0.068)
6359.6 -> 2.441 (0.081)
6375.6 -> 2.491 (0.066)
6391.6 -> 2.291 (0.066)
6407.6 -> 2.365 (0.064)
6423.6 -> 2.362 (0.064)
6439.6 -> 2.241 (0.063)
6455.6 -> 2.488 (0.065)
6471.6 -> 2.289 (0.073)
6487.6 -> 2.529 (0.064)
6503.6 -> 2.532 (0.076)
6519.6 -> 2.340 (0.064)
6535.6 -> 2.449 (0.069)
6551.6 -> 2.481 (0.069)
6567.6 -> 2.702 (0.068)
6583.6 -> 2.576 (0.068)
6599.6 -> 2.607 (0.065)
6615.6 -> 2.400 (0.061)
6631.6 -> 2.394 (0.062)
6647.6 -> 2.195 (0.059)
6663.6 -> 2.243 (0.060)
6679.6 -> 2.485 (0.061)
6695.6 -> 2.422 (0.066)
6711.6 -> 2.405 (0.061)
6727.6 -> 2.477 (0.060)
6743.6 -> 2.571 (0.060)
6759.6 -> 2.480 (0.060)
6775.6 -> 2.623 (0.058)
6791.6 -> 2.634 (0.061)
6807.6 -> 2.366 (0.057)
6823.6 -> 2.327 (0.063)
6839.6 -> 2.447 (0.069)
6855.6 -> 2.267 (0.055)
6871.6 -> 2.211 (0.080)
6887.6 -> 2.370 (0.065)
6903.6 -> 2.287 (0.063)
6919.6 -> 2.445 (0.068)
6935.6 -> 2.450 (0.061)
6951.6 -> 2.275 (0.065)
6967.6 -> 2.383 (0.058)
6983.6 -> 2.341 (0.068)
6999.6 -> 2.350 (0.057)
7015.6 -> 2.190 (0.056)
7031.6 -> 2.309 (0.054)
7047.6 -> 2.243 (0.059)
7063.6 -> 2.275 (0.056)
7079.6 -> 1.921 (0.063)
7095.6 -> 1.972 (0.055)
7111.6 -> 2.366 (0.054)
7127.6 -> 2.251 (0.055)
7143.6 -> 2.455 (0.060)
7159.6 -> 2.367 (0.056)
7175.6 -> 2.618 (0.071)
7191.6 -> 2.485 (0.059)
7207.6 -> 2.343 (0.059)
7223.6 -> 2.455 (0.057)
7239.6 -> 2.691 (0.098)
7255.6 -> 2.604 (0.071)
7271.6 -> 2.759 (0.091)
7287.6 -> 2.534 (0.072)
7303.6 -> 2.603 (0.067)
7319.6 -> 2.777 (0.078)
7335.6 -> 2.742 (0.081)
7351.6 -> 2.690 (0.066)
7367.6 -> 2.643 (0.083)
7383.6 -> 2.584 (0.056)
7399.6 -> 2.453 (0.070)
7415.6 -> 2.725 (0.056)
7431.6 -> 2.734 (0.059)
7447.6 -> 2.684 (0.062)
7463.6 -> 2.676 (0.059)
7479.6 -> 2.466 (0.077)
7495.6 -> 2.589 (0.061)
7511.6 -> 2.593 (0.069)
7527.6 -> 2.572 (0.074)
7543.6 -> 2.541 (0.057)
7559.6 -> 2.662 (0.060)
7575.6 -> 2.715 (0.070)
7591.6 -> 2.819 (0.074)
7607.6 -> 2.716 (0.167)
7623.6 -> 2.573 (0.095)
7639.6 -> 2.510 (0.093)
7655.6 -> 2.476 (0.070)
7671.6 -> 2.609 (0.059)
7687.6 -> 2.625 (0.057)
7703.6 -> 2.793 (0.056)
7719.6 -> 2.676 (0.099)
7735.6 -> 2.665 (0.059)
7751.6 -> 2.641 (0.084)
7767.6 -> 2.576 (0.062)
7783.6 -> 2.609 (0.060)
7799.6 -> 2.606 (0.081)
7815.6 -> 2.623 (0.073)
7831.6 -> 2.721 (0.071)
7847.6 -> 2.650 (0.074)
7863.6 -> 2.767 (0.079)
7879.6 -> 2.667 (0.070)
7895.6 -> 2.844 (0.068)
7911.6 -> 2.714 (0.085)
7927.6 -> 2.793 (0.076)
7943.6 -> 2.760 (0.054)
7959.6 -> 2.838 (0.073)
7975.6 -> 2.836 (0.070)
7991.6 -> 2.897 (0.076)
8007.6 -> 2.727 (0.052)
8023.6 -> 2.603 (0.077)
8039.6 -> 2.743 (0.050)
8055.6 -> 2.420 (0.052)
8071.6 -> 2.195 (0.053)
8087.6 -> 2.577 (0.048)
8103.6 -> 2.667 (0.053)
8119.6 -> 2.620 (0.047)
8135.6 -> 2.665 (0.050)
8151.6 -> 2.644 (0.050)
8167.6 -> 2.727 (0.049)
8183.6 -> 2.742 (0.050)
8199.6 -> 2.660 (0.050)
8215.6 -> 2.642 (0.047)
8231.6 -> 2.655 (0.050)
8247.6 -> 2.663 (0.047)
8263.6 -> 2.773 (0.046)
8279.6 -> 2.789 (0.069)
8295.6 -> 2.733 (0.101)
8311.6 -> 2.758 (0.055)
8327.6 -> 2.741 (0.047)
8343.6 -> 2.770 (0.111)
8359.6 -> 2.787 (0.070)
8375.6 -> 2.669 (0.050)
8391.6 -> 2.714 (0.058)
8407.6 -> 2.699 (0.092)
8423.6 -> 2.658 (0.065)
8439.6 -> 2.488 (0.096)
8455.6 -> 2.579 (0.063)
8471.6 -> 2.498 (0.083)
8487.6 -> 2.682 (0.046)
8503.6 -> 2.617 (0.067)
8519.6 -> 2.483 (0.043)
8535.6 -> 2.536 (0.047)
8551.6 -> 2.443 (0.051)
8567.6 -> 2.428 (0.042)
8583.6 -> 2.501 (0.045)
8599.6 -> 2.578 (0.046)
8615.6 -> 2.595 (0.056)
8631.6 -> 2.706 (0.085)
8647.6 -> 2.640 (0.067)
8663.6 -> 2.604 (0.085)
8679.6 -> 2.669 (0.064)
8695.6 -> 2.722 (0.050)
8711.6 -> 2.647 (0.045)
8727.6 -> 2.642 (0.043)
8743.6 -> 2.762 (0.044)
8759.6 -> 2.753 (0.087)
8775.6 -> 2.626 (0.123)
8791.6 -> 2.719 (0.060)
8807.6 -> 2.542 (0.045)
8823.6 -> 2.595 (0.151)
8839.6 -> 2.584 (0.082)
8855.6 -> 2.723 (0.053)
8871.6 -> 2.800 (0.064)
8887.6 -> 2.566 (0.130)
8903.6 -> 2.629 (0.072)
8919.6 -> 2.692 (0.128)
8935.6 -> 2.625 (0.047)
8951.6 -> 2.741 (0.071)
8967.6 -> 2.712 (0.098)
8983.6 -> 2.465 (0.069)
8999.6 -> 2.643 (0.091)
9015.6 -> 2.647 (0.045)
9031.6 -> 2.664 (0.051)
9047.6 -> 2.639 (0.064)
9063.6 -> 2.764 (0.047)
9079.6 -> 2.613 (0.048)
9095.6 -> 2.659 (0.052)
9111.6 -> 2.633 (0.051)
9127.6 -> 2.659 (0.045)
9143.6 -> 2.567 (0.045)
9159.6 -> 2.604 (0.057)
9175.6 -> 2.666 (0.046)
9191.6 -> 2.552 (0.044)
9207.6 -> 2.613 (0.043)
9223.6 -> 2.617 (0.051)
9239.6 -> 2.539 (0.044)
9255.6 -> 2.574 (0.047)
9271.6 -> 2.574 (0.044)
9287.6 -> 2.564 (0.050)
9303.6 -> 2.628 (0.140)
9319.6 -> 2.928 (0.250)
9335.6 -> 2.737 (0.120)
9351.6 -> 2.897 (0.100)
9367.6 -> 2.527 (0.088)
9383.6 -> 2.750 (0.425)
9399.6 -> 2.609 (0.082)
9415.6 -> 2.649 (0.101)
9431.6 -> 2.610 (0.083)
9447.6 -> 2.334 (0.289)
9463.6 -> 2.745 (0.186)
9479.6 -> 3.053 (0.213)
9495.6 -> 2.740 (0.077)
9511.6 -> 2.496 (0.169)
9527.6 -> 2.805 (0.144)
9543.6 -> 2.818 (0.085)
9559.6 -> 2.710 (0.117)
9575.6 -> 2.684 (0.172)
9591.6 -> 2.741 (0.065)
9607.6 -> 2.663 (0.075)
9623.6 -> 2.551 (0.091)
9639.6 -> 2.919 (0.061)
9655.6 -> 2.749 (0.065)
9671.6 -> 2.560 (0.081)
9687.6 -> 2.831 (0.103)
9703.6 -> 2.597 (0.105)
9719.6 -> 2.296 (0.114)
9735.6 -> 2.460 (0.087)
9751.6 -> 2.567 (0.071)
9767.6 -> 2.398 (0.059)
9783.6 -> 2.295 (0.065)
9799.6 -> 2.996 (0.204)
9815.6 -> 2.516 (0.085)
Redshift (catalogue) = 0.368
